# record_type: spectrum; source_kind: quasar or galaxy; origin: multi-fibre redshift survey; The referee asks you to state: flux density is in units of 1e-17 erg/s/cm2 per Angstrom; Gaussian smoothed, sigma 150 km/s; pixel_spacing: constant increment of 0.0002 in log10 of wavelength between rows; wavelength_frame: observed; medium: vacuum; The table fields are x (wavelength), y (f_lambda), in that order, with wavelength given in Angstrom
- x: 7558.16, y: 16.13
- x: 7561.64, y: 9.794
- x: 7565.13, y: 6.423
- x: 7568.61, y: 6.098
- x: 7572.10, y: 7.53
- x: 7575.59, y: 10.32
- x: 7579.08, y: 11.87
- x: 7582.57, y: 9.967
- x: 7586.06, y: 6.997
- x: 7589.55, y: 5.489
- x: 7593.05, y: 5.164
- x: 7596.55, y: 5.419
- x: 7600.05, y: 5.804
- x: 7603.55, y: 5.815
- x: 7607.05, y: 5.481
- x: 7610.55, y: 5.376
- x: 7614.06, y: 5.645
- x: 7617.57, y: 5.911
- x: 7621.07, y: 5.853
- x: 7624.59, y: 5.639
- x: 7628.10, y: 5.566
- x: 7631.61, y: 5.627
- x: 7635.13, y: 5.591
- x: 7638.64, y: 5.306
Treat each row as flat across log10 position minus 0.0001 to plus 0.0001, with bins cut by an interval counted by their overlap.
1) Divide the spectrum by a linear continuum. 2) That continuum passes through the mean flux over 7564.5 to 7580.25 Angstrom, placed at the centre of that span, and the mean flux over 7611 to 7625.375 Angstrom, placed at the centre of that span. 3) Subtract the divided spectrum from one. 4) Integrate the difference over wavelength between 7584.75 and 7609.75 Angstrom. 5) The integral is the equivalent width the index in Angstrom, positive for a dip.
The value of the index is 4.5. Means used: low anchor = 8.47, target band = 5.7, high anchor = 5.73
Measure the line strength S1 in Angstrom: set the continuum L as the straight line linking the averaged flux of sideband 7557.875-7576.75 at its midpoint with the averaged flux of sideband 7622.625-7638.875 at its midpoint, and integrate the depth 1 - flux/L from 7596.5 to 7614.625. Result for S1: 3.3 Angstrom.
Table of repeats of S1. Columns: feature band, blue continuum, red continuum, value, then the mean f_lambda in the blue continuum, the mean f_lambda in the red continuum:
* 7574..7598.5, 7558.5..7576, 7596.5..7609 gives -2.6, 8.5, 5.66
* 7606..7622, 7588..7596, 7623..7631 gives -0.4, 5.33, 5.61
